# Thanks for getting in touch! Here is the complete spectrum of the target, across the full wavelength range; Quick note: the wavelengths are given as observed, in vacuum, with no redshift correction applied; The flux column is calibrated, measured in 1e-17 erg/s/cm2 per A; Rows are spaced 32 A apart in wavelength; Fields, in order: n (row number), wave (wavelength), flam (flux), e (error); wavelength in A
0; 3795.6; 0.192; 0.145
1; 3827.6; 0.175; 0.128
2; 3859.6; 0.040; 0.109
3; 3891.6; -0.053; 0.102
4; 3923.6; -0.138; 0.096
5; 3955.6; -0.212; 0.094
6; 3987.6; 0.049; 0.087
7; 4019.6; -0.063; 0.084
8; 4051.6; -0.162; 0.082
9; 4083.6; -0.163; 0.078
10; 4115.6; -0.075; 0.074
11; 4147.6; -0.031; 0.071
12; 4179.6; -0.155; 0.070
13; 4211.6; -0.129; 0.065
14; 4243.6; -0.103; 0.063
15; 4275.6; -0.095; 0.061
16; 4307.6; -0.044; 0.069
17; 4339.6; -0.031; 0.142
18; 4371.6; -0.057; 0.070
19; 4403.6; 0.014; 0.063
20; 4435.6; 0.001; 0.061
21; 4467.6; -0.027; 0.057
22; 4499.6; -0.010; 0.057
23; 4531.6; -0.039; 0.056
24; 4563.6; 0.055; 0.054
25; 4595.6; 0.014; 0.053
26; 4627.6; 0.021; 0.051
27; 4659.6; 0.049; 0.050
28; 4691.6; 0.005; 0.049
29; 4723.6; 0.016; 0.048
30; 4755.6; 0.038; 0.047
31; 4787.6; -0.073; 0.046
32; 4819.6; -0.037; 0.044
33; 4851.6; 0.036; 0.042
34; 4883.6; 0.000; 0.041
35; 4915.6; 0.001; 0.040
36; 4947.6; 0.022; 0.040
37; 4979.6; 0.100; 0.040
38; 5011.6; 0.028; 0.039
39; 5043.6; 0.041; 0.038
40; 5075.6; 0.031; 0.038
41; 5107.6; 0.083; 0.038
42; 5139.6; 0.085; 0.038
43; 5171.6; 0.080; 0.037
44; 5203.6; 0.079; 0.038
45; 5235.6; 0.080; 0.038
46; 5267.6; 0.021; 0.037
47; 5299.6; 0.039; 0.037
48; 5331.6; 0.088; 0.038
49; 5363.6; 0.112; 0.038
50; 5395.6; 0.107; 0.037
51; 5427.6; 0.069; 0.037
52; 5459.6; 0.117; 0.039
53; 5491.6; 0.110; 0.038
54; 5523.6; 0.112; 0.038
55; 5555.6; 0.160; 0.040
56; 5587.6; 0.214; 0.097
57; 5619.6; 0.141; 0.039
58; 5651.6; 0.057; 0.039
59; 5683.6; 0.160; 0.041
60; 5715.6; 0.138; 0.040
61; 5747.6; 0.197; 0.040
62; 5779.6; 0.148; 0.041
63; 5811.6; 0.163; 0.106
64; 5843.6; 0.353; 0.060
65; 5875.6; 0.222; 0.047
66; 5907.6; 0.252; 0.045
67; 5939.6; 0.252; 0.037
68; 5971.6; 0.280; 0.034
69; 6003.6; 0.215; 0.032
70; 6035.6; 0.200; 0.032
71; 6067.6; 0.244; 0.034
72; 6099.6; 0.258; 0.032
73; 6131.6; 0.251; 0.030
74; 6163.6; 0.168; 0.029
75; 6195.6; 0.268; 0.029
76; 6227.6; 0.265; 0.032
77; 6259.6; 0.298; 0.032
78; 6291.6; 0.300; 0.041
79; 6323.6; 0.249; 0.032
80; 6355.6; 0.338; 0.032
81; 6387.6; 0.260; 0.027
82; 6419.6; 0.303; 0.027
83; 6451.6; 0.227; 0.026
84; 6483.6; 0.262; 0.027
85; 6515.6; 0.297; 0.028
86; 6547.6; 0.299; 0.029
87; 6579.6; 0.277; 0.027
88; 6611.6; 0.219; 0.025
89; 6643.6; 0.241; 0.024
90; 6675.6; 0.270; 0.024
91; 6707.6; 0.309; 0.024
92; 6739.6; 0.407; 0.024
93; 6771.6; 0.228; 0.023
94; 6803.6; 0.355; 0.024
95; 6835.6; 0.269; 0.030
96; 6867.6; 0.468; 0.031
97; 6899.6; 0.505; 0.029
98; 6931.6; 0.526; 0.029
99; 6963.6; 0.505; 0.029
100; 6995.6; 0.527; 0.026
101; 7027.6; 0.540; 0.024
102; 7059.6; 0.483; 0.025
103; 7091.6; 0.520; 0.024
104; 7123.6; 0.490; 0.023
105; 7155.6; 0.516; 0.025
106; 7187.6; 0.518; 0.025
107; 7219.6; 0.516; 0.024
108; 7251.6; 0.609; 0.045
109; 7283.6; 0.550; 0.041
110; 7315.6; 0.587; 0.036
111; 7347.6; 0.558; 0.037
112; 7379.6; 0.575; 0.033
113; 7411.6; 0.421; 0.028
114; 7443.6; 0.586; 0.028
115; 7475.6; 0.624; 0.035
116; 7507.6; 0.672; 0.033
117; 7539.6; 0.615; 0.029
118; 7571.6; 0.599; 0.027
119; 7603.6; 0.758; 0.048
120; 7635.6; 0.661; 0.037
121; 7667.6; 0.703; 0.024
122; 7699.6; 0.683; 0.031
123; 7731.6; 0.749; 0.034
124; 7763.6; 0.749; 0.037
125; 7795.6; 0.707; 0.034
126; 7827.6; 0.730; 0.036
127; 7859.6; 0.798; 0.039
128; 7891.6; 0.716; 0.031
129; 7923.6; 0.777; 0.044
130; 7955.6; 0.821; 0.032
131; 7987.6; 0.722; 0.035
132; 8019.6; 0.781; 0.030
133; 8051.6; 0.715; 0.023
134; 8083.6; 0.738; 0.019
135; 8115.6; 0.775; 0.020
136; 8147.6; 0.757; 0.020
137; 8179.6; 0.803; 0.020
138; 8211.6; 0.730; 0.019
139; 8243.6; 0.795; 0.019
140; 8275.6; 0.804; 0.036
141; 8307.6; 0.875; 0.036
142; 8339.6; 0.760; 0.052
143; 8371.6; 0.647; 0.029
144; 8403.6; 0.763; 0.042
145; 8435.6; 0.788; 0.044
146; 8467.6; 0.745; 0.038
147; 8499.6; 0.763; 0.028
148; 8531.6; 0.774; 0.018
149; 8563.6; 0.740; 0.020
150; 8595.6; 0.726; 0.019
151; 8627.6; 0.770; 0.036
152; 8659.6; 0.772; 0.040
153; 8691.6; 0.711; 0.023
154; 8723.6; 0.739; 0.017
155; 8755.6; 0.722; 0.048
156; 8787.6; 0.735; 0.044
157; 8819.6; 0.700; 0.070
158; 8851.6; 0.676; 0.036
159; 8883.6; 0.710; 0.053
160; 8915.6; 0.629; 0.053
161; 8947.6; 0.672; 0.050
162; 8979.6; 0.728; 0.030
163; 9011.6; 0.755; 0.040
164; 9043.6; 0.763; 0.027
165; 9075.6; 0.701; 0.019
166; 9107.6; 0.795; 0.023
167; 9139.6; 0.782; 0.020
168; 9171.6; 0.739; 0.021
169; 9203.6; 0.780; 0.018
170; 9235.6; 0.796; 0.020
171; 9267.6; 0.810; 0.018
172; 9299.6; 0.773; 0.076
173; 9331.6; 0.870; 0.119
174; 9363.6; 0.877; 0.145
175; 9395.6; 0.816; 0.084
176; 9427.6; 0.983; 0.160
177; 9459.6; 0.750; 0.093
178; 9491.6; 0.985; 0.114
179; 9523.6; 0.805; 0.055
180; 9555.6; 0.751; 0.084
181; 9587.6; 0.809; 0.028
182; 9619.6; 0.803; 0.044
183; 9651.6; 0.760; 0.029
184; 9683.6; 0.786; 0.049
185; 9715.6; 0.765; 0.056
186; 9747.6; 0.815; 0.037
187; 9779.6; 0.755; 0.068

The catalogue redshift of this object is 0.722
